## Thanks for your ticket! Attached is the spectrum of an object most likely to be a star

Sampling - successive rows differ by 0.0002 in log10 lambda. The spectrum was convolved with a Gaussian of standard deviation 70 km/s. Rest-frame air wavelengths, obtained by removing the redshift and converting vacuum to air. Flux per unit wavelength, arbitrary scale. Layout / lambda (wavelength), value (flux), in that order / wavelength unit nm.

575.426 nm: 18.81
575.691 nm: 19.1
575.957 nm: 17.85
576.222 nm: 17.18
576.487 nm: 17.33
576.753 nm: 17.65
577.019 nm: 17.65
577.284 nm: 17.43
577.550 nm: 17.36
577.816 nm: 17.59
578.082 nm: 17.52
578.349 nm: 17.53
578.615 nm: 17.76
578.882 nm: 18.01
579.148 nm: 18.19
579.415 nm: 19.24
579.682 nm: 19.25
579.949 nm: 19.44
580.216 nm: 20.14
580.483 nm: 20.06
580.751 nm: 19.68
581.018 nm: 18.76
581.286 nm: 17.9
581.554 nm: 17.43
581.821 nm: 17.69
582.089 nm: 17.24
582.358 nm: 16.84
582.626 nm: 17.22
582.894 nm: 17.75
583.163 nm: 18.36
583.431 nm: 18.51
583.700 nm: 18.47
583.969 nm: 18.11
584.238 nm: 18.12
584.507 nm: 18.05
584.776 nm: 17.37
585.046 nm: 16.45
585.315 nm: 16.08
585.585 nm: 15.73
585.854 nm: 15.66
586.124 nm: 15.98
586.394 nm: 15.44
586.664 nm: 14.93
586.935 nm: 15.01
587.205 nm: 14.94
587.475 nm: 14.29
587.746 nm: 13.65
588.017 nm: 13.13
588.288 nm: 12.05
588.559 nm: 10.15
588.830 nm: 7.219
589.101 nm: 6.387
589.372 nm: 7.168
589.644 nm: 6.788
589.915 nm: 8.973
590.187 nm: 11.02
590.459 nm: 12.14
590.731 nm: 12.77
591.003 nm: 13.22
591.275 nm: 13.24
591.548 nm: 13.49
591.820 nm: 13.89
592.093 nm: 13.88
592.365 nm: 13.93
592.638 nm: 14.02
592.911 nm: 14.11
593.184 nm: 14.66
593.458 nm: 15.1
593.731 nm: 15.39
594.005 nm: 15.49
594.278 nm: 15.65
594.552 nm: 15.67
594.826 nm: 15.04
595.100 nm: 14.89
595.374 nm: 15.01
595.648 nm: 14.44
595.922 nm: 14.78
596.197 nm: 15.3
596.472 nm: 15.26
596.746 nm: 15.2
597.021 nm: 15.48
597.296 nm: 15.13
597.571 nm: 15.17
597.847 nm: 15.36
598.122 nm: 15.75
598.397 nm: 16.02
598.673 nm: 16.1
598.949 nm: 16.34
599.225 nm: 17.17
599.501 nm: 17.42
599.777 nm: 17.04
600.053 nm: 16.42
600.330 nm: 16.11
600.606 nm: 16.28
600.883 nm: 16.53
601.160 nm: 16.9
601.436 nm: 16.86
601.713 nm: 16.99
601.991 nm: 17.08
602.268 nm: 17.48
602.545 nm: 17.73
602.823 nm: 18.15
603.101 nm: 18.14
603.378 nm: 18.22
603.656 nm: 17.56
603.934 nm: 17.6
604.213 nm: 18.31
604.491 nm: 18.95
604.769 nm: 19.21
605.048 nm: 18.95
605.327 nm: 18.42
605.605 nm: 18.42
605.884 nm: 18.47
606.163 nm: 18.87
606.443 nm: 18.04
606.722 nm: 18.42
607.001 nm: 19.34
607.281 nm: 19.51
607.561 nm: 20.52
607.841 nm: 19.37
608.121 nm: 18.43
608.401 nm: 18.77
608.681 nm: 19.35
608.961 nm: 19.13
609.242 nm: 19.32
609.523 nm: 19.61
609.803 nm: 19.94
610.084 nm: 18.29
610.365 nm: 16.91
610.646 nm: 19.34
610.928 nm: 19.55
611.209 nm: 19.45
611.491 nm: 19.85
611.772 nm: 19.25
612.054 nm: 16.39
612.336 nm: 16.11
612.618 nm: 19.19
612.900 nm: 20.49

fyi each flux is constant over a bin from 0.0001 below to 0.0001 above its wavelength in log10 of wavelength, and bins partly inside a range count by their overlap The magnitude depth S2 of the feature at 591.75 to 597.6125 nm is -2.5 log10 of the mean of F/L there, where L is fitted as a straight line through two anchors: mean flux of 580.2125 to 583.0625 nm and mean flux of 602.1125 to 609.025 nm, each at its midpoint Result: 0.23 mag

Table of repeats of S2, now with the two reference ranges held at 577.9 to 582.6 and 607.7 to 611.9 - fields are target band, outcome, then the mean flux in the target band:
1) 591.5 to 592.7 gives 0.32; 13.9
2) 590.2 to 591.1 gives 0.44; 12.5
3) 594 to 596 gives 0.23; 15.1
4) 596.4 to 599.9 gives 0.18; 16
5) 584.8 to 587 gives 0.17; 15.8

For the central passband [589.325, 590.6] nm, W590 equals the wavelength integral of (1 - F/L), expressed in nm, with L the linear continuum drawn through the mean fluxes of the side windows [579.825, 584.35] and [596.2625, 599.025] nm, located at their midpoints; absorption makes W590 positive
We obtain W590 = 0.57 nm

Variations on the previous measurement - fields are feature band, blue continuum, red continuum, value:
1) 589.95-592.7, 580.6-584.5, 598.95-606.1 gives 0.75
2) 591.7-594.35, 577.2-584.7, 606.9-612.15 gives 0.57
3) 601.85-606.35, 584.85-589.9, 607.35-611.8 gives -0.15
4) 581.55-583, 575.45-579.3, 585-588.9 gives -0.13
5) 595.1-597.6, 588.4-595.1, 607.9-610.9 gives -0.15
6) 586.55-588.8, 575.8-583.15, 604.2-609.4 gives 0.63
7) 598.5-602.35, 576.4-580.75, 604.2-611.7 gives 0.43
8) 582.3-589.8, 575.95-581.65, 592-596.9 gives 0.98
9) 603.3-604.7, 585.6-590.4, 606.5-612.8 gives -0.09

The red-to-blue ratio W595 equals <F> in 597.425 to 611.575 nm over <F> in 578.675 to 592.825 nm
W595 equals 1.2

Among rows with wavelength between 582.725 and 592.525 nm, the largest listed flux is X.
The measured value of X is 18.51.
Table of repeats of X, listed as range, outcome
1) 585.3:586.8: 16.08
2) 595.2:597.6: 15.48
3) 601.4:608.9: 20.52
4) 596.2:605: 19.21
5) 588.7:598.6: 16.02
